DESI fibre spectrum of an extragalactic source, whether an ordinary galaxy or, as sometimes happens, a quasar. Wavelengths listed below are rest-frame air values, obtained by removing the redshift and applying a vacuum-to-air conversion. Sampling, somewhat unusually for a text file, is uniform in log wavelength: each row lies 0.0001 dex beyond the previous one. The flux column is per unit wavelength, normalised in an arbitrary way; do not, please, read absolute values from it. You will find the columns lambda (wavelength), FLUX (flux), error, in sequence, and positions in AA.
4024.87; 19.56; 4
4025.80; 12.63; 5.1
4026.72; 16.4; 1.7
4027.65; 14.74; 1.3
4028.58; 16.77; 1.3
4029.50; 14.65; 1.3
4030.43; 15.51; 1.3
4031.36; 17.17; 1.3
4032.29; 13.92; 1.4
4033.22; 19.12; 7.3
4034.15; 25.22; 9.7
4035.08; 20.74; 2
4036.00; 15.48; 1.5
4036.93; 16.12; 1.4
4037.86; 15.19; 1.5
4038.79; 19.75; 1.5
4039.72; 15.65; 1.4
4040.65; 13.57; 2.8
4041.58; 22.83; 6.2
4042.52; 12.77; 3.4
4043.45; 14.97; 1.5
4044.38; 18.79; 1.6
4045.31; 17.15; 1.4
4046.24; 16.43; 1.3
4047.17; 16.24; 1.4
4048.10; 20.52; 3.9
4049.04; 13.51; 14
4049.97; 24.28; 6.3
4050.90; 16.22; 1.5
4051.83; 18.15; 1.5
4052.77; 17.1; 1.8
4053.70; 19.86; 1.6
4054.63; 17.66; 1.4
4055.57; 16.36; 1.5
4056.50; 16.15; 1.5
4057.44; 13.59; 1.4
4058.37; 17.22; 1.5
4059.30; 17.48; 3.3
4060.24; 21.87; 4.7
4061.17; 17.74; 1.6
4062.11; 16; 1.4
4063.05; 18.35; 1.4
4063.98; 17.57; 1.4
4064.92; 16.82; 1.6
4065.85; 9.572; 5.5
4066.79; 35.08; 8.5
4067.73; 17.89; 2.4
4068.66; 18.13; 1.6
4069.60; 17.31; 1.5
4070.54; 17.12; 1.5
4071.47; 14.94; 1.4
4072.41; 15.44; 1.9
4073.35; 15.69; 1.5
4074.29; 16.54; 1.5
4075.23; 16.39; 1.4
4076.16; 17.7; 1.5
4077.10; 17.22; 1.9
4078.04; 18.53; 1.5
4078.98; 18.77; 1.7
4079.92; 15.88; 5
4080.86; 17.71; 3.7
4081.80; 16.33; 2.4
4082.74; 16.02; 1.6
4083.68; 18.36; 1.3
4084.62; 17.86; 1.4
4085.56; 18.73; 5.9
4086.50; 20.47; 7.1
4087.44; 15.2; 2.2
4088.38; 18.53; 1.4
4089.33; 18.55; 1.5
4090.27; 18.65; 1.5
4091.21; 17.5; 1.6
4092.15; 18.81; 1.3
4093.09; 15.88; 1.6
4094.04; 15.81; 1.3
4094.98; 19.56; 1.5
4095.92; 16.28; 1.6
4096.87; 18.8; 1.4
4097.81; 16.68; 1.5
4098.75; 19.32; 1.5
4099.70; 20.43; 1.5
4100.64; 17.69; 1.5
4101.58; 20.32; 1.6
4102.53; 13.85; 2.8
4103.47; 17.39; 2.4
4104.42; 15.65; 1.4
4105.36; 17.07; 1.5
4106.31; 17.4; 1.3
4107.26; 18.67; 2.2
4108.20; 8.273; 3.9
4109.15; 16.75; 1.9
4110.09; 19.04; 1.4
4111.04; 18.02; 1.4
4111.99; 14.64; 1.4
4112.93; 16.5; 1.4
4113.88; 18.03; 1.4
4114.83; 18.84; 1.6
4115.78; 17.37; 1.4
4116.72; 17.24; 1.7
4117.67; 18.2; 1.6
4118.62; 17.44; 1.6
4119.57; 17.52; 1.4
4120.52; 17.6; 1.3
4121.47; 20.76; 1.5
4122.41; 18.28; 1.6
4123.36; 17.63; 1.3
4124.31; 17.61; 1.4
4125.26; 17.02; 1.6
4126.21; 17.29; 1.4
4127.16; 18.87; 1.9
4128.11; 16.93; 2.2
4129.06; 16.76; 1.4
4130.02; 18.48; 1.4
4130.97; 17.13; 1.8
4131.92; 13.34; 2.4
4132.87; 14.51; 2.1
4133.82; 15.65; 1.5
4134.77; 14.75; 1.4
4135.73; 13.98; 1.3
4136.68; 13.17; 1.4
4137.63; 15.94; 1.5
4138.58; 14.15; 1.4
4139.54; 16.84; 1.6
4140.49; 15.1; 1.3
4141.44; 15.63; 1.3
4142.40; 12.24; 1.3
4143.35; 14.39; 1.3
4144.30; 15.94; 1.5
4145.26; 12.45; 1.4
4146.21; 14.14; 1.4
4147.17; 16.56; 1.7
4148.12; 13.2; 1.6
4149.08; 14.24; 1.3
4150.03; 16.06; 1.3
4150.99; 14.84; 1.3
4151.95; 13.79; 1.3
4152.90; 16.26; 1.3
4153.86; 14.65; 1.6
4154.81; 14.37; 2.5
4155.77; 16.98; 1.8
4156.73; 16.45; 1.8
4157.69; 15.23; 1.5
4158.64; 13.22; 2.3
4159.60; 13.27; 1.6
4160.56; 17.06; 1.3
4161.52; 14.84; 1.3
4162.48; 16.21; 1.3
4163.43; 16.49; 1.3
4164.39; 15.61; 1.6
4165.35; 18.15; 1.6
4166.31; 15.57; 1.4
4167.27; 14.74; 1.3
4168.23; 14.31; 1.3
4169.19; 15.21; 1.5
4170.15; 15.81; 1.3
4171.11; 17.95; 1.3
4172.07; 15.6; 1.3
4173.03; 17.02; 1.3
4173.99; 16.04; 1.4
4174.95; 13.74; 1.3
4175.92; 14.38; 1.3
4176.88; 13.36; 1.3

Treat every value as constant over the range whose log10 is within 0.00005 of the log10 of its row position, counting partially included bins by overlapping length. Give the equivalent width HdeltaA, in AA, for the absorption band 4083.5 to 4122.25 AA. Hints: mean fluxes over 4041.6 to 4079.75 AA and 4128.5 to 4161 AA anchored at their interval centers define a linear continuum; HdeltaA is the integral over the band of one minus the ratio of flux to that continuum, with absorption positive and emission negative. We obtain -3.1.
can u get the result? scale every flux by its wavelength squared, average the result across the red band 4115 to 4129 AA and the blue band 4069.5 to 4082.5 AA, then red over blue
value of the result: 1.09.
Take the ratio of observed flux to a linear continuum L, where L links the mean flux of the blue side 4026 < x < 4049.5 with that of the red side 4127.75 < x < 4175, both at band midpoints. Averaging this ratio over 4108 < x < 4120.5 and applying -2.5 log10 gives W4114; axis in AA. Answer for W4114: -0.076 mag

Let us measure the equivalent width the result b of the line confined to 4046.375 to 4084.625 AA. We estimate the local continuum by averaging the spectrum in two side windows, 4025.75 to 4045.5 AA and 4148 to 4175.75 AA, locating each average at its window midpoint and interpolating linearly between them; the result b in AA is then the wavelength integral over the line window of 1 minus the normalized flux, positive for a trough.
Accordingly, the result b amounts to -2.4 AA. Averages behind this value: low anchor 16.9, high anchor 15.4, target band 17.6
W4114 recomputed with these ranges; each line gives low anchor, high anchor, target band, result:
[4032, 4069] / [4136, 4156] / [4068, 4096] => -0.036 mag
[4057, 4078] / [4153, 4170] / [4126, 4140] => 0.019 mag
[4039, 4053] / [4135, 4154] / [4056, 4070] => -0.078 mag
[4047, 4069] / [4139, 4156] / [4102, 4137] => -0.058 mag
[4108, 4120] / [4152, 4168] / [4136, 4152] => 0.097 mag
